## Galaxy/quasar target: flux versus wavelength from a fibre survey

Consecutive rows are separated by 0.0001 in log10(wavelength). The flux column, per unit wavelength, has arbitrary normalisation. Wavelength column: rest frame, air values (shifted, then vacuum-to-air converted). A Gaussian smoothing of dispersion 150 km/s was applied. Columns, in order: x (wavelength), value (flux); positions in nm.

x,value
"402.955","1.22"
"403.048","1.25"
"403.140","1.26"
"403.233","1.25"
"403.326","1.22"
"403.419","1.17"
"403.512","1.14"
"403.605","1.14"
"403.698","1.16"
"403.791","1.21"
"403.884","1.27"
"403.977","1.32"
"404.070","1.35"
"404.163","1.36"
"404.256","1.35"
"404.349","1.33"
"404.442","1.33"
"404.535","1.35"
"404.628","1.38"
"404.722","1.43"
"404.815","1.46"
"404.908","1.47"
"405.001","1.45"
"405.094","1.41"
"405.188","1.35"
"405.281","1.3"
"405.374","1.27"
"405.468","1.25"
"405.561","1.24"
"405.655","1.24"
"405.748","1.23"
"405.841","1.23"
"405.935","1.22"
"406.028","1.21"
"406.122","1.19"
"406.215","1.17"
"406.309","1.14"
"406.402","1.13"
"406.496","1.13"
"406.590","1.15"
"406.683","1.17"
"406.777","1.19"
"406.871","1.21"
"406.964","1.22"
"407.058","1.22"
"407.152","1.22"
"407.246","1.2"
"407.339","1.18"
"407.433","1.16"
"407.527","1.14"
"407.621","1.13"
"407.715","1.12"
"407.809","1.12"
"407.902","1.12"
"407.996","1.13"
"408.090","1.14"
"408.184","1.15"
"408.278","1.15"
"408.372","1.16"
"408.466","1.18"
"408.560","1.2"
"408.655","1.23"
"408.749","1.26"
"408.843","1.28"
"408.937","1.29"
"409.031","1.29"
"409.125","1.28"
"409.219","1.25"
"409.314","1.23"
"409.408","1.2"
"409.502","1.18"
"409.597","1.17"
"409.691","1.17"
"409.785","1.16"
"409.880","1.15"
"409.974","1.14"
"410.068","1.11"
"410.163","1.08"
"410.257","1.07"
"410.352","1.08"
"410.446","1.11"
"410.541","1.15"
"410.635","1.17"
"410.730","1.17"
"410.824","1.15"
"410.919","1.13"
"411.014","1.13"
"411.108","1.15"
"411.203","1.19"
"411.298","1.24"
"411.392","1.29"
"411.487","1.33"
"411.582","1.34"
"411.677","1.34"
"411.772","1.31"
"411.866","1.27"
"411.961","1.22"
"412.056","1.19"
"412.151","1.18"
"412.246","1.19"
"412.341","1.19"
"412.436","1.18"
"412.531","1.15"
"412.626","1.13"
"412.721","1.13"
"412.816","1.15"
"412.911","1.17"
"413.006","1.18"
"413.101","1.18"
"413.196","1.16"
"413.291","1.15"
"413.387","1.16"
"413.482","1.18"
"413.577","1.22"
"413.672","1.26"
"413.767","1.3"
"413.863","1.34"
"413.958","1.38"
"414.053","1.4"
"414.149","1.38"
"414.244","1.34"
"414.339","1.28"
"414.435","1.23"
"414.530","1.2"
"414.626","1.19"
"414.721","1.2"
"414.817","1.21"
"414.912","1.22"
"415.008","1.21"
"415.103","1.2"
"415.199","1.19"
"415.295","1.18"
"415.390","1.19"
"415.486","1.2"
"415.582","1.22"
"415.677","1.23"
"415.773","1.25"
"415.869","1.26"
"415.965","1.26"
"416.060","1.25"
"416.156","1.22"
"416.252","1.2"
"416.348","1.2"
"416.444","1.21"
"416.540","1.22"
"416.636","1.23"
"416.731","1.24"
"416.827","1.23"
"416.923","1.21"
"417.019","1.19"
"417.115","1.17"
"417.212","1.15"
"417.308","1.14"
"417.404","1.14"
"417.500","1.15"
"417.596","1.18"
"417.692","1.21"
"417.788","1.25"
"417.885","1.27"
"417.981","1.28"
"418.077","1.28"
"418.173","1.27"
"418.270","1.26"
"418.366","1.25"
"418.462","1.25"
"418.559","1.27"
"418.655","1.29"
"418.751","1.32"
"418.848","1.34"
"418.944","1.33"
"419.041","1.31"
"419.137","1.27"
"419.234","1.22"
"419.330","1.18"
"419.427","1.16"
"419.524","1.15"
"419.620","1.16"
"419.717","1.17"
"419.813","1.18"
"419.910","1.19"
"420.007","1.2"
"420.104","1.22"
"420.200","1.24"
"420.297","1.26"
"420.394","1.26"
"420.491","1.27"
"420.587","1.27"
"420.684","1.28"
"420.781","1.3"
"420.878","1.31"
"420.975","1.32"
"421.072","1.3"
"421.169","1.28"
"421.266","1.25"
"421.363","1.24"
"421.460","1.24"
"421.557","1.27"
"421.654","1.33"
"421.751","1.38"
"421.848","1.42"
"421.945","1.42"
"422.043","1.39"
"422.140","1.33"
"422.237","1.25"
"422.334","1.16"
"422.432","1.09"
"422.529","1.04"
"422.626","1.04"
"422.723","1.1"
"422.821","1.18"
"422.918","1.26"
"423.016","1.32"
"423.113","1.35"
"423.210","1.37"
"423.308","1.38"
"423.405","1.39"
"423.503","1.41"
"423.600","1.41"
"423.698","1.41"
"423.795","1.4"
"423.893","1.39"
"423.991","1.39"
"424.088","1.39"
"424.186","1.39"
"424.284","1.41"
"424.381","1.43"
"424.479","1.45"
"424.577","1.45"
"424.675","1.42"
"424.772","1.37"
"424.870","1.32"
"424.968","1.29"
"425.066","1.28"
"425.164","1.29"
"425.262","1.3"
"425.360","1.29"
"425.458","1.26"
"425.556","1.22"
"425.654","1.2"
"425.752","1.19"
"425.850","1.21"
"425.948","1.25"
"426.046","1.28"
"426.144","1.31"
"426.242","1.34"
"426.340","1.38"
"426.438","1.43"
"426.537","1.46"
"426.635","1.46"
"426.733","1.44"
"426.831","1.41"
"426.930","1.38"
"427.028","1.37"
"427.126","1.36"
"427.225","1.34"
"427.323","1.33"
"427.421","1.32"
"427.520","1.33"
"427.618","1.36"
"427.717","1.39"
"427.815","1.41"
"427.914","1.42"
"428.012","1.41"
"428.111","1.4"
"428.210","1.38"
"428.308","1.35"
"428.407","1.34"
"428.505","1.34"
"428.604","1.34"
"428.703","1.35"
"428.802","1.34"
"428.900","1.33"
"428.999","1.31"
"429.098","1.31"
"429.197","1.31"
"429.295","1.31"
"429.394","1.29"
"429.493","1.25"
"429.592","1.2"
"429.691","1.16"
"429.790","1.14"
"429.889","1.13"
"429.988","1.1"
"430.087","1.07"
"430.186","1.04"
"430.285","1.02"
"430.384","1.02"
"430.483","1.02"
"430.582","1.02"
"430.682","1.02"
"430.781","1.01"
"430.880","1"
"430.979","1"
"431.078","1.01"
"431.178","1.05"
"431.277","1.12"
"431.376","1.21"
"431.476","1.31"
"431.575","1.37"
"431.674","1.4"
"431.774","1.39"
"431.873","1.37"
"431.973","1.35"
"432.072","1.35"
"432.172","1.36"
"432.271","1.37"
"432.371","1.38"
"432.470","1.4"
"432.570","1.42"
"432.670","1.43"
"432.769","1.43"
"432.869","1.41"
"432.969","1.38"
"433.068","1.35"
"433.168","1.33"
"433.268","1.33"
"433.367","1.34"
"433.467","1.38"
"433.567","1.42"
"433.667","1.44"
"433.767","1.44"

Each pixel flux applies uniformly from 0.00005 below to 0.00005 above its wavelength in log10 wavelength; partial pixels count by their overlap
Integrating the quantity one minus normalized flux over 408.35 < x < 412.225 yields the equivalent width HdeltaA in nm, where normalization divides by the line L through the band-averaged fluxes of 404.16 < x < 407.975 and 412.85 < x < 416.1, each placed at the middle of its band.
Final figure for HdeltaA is 0.12 nm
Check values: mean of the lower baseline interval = 1.25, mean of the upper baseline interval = 1.23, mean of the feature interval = 1.2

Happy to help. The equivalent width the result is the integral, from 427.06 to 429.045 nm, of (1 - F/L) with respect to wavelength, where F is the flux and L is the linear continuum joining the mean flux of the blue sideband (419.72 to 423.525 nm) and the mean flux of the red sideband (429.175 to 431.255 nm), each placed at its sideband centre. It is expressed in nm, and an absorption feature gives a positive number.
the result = -0.37 nm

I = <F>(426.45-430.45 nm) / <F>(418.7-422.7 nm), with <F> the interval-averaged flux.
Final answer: 1.0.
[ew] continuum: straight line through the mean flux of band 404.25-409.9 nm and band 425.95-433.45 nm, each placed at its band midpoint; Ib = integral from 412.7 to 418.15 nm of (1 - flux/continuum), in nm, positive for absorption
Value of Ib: 0.13 nm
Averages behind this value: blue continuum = 1.23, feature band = 1.22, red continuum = 1.29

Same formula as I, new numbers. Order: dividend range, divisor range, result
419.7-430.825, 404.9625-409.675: 1.07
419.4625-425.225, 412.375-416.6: 1.06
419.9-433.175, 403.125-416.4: 1.06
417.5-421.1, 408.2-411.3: 1.06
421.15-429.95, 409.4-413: 1.12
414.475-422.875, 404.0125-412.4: 1.01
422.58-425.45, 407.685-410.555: 1.14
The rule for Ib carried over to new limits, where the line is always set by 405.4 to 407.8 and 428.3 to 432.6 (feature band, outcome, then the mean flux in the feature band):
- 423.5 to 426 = -0.251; 1.34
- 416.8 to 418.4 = -0.012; 1.21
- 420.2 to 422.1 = -0.146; 1.3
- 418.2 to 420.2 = -0.049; 1.24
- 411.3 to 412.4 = -0.057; 1.26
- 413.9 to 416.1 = -0.086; 1.25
